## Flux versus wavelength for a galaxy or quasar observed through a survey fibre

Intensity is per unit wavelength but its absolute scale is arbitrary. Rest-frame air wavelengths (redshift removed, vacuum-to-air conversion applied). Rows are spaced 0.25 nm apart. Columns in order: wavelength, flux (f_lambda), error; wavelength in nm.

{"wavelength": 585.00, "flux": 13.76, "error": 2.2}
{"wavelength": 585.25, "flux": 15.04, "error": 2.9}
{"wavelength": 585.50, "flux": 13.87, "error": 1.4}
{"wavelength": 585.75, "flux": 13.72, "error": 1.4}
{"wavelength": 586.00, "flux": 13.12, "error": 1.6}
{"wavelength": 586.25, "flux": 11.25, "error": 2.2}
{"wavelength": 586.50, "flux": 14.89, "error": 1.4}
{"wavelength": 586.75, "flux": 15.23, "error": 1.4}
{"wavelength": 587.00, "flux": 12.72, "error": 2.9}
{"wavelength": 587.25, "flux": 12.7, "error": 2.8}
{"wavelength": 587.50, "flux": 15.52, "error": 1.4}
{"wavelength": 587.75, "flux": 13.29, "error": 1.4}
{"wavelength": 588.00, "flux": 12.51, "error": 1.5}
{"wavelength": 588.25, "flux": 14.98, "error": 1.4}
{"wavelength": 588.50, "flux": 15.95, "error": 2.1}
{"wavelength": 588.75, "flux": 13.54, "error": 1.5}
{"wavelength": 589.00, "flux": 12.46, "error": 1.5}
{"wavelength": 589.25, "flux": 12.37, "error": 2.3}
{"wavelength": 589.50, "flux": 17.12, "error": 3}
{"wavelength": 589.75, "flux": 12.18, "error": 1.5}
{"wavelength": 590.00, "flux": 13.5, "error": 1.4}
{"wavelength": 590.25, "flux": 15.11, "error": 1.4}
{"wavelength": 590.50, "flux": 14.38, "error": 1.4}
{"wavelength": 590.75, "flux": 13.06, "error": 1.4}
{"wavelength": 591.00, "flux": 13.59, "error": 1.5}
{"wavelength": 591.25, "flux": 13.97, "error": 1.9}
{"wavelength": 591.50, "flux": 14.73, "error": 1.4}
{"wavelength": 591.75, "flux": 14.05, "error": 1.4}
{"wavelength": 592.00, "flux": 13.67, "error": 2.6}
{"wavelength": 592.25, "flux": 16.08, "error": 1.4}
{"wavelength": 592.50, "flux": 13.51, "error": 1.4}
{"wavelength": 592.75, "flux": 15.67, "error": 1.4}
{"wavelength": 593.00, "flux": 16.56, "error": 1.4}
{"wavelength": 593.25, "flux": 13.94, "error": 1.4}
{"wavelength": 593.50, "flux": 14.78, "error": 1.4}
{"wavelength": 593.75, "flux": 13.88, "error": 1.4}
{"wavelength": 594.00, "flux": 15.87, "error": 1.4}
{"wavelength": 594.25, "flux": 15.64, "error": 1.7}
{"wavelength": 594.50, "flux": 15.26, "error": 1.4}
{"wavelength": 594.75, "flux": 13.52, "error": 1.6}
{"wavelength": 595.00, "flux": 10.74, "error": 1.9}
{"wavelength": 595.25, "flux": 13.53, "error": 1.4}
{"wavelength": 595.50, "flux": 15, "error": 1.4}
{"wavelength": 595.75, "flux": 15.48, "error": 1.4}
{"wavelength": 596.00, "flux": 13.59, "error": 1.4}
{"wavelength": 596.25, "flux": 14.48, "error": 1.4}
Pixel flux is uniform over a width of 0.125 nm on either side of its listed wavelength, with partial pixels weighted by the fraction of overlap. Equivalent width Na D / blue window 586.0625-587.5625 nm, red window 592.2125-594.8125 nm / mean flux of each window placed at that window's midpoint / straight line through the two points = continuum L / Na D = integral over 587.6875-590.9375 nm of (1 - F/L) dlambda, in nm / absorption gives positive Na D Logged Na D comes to 0.054 nm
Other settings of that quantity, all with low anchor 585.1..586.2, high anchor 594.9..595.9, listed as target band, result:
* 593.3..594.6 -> -0.12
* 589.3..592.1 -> -0.07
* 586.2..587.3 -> 0.02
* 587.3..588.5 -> -0.04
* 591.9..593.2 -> -0.12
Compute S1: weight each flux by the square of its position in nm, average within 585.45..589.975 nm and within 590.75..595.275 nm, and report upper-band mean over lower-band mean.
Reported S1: 1.1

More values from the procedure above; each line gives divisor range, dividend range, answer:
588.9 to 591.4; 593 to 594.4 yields 1.10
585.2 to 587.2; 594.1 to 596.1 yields 1.07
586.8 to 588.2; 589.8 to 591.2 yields 1.03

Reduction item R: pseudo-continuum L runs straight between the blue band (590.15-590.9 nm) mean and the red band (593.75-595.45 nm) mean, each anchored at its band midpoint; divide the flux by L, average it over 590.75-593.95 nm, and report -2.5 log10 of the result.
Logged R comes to -0.03 mag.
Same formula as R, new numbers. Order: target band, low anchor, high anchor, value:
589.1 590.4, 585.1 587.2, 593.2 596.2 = -0.01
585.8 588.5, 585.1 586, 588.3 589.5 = 0.02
